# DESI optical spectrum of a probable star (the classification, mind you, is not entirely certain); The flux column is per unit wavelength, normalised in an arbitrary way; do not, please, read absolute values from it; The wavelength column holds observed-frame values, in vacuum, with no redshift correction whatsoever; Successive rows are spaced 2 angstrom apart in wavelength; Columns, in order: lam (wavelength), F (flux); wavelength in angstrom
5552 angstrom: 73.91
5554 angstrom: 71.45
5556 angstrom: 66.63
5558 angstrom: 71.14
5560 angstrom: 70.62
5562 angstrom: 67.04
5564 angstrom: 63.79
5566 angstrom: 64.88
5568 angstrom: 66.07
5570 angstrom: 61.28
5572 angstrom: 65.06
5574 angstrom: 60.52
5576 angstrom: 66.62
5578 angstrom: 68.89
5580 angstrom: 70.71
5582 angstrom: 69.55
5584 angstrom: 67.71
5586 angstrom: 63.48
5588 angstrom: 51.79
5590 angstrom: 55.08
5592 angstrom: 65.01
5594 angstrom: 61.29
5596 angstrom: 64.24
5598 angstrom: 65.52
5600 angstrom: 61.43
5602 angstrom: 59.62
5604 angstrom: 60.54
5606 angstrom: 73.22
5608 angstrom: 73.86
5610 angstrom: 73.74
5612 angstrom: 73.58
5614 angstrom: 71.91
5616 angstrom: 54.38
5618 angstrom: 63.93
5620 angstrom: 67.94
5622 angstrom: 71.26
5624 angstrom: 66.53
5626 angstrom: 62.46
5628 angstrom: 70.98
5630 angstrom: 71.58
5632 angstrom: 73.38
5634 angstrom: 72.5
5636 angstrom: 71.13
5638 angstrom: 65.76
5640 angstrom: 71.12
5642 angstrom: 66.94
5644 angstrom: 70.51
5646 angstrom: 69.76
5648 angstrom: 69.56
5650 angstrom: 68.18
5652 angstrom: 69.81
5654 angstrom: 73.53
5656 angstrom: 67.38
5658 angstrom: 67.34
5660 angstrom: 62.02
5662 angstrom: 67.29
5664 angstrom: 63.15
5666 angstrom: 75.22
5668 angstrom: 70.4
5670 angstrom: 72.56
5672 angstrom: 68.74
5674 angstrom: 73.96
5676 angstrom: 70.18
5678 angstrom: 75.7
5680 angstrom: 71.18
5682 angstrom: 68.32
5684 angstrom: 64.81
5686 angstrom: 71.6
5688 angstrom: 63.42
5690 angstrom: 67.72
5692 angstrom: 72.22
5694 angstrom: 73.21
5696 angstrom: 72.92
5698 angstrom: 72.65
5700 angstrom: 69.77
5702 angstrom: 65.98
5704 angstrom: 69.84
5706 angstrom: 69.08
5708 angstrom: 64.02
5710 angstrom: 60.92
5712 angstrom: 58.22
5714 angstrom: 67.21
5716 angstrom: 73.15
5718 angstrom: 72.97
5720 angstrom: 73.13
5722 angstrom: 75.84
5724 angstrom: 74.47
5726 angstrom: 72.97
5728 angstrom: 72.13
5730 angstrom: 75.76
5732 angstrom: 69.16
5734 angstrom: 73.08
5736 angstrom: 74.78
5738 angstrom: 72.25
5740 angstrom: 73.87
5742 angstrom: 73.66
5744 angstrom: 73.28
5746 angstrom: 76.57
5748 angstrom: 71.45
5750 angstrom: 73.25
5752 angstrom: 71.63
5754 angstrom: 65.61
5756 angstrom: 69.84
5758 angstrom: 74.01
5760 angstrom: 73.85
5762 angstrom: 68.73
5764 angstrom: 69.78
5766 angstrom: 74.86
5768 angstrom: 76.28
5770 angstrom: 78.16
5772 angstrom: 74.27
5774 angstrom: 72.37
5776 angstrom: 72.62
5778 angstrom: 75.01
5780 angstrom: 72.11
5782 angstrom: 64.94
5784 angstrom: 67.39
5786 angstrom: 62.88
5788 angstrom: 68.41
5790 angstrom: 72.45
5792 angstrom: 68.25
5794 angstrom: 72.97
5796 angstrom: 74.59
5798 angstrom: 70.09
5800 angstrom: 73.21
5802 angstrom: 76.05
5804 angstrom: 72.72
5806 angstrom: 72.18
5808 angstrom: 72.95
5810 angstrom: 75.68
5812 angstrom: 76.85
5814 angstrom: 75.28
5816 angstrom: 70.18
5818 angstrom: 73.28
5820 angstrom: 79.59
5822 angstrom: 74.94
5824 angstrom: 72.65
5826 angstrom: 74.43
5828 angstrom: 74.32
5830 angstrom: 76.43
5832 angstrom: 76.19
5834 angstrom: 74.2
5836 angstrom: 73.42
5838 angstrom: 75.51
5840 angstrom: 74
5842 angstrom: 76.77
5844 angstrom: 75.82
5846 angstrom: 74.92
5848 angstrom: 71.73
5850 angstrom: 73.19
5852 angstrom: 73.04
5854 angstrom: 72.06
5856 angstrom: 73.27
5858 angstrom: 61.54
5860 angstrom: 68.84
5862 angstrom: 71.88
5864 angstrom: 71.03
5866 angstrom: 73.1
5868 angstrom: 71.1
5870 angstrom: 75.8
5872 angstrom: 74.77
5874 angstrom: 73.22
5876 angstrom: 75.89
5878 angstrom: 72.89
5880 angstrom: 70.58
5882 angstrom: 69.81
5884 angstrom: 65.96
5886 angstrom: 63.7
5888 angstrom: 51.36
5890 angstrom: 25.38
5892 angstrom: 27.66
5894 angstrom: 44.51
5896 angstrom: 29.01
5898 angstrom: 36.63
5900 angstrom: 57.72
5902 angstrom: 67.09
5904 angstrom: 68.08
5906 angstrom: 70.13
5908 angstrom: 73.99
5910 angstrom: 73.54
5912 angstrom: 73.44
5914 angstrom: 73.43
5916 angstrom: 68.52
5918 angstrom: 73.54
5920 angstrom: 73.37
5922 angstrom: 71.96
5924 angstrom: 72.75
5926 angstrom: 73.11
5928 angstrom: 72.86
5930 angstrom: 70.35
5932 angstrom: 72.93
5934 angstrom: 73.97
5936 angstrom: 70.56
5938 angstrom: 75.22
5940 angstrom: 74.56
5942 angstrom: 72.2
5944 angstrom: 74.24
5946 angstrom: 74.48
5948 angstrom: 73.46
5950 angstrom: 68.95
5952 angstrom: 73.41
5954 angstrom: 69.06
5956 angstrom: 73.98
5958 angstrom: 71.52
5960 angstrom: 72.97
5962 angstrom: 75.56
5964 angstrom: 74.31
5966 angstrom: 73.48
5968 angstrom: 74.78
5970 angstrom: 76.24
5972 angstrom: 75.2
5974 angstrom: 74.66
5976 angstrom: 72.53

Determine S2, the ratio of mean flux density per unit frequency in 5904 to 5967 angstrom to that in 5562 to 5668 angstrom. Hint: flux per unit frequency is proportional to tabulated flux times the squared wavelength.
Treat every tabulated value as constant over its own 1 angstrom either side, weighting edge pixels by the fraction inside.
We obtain 1.22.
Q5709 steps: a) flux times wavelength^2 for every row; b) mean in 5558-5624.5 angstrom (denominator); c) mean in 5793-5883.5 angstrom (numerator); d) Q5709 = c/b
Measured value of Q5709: 1.2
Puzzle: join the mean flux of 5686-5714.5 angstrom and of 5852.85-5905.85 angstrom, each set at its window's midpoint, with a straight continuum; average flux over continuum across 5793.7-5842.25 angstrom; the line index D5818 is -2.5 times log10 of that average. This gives -0.16 mag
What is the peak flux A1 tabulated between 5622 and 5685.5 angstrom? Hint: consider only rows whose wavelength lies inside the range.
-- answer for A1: 75.7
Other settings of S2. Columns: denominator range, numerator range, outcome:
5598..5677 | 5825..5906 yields 1.05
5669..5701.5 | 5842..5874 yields 1.09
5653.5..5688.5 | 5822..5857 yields 1.14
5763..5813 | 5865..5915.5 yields 0.89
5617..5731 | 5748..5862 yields 1.09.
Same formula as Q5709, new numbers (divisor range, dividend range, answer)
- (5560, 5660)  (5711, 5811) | 1.14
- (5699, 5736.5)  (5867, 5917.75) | 0.94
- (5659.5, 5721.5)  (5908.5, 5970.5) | 1.15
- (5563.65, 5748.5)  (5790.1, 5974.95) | 1.11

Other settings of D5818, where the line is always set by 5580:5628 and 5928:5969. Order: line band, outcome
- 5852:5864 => 0.016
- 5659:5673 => -0.028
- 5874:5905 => 0.274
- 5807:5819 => -0.061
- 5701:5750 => -0.046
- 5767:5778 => -0.086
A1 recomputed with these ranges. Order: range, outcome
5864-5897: 75.89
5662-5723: 75.84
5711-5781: 78.16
